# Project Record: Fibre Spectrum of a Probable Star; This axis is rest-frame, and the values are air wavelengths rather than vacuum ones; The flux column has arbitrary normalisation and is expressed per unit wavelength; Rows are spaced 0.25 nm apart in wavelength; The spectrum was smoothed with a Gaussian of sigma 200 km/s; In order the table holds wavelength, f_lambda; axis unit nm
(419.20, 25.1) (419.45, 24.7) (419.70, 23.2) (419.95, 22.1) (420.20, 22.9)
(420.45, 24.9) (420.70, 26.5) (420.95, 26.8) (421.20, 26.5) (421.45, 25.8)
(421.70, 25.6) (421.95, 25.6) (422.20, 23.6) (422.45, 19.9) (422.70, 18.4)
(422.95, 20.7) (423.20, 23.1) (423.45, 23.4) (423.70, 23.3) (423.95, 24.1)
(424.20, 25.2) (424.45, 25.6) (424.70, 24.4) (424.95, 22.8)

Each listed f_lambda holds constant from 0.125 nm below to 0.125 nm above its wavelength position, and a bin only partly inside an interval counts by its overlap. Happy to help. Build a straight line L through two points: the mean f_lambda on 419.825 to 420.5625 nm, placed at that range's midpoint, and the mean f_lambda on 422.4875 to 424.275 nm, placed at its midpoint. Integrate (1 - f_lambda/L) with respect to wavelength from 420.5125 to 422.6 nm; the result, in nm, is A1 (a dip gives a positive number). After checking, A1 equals -0.19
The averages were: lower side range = 23.3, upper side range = 22.4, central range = 25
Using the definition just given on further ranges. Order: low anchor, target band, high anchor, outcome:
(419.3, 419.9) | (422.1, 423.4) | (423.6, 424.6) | 0.166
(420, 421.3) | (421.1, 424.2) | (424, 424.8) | 0.217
